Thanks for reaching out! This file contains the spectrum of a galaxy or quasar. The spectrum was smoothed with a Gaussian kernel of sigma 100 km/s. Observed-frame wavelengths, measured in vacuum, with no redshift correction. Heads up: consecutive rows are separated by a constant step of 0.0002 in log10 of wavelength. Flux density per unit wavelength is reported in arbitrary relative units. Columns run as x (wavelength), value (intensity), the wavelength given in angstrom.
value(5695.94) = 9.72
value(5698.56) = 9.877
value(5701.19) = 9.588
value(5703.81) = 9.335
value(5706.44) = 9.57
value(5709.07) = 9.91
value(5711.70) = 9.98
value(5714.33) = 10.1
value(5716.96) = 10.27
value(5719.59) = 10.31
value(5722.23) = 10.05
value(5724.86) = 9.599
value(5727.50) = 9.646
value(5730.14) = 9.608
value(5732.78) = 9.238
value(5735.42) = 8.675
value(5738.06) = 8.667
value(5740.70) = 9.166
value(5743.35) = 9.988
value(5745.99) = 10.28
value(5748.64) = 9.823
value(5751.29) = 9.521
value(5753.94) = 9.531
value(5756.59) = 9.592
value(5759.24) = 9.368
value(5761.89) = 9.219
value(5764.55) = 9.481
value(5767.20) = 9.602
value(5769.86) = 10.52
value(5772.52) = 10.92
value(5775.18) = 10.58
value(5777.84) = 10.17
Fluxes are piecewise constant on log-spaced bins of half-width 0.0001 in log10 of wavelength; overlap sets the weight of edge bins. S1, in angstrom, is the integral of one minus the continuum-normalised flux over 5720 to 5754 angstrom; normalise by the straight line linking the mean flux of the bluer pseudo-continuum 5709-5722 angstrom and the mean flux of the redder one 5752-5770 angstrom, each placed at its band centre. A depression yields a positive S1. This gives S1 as 1.1 angstrom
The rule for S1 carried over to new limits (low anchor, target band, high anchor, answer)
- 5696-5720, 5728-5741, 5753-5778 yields 1.0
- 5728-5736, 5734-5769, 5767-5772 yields 1.2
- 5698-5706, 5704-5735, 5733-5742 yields -1.9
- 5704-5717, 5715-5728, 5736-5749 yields -0.3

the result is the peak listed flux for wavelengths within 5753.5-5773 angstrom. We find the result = 10.92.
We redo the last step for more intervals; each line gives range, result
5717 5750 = 10.31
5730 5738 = 9.608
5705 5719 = 10.27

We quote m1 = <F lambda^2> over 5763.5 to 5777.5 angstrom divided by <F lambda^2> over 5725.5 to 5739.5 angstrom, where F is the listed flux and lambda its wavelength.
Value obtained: 1.1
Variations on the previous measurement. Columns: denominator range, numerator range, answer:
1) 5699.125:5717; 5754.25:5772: 1.01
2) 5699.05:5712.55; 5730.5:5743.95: 0.95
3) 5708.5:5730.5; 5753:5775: 1.00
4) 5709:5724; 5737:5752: 0.96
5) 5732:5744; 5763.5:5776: 1.14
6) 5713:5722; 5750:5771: 0.95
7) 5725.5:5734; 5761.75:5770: 1.03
